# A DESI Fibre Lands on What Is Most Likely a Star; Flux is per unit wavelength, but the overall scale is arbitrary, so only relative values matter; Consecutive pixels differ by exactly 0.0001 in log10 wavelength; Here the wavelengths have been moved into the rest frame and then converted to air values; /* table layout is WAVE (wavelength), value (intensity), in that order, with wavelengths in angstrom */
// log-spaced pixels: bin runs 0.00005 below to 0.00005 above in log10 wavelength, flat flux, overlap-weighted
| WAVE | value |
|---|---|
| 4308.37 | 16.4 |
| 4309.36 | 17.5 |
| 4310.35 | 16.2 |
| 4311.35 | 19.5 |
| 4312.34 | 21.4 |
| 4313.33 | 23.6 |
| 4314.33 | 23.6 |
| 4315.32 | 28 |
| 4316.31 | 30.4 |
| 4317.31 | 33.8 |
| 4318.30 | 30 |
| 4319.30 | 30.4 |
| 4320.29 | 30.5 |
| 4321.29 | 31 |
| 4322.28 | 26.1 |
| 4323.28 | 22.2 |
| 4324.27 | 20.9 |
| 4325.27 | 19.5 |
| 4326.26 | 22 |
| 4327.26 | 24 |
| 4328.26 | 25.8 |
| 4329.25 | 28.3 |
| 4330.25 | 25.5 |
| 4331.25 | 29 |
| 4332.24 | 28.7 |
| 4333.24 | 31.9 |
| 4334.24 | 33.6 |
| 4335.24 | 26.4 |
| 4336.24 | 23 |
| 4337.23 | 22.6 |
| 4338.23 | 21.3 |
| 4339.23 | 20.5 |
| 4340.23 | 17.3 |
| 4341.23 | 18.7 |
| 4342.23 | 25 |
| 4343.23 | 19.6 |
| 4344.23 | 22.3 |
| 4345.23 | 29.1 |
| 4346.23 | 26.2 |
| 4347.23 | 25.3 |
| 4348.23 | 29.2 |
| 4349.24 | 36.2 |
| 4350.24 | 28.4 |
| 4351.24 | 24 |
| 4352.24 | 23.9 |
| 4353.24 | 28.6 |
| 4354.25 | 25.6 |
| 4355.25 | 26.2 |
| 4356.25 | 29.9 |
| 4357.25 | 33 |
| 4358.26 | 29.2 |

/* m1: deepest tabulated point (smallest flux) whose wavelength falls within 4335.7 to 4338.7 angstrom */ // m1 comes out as 21.3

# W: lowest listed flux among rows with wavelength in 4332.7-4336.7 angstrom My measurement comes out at 23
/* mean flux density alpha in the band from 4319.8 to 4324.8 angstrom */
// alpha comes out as 26.1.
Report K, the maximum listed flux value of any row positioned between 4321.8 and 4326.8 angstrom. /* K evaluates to 26.1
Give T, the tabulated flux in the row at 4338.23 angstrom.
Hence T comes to 21.3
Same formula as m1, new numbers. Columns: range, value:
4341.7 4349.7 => 19.6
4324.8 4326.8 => 19.5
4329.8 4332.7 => 25.5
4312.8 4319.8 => 23.6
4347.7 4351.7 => 24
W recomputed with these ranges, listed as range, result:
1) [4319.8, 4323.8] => 22.2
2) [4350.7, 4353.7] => 23.9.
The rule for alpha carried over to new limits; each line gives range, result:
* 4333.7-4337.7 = 26.5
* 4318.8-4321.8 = 30.6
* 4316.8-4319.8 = 31.4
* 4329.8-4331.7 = 27.2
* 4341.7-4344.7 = 22.3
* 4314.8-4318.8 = 30.5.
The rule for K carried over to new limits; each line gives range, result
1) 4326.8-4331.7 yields 29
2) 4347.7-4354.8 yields 36.2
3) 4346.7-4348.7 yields 29.2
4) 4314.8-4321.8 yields 33.8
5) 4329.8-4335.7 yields 33.6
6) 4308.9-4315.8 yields 28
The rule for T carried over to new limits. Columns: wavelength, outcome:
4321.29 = 31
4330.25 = 25.5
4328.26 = 25.8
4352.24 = 23.9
